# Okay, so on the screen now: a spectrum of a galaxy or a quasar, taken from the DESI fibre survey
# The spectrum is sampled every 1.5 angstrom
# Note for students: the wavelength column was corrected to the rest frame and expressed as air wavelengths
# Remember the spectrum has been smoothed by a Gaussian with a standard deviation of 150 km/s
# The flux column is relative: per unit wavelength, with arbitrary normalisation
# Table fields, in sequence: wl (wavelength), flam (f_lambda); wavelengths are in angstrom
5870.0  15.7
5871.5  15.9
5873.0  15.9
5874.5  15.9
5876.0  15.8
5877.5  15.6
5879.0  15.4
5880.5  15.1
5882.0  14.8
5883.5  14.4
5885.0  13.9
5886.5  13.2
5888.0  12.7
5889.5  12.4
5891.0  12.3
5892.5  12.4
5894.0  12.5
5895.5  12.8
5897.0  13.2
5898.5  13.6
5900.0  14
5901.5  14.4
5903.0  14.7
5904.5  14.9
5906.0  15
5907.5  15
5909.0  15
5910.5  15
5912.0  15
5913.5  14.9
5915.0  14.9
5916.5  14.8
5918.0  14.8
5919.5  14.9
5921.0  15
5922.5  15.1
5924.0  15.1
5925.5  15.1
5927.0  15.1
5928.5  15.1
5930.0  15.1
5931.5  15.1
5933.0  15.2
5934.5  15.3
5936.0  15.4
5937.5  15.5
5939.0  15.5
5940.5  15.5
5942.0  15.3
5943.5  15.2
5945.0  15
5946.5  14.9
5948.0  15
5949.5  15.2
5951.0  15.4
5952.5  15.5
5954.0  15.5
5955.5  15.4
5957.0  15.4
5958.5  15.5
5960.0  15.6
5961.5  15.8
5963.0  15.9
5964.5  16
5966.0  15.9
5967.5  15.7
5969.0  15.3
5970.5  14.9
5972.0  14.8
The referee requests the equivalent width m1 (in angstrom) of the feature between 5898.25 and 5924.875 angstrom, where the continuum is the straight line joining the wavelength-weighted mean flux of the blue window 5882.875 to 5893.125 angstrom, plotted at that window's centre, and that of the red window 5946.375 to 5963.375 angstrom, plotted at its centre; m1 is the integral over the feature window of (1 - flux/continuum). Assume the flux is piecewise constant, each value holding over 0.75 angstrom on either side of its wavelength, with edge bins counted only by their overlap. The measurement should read -1.8 angstrom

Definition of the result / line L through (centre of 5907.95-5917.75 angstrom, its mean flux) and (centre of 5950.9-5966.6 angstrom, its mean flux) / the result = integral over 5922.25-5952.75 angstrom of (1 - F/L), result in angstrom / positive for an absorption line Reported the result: 0.2 angstrom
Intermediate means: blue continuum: 14.9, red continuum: 15.6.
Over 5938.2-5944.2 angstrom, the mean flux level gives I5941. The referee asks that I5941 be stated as 15.4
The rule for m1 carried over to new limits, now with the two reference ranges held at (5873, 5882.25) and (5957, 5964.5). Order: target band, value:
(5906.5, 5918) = 0.48 angstrom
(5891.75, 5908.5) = 1.81 angstrom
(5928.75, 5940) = 0.25 angstrom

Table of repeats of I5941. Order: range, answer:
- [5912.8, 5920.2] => 14.9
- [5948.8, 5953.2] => 15.4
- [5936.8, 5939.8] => 15.5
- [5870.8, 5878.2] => 15.8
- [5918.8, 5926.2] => 15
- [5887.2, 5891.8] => 12.5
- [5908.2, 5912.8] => 15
